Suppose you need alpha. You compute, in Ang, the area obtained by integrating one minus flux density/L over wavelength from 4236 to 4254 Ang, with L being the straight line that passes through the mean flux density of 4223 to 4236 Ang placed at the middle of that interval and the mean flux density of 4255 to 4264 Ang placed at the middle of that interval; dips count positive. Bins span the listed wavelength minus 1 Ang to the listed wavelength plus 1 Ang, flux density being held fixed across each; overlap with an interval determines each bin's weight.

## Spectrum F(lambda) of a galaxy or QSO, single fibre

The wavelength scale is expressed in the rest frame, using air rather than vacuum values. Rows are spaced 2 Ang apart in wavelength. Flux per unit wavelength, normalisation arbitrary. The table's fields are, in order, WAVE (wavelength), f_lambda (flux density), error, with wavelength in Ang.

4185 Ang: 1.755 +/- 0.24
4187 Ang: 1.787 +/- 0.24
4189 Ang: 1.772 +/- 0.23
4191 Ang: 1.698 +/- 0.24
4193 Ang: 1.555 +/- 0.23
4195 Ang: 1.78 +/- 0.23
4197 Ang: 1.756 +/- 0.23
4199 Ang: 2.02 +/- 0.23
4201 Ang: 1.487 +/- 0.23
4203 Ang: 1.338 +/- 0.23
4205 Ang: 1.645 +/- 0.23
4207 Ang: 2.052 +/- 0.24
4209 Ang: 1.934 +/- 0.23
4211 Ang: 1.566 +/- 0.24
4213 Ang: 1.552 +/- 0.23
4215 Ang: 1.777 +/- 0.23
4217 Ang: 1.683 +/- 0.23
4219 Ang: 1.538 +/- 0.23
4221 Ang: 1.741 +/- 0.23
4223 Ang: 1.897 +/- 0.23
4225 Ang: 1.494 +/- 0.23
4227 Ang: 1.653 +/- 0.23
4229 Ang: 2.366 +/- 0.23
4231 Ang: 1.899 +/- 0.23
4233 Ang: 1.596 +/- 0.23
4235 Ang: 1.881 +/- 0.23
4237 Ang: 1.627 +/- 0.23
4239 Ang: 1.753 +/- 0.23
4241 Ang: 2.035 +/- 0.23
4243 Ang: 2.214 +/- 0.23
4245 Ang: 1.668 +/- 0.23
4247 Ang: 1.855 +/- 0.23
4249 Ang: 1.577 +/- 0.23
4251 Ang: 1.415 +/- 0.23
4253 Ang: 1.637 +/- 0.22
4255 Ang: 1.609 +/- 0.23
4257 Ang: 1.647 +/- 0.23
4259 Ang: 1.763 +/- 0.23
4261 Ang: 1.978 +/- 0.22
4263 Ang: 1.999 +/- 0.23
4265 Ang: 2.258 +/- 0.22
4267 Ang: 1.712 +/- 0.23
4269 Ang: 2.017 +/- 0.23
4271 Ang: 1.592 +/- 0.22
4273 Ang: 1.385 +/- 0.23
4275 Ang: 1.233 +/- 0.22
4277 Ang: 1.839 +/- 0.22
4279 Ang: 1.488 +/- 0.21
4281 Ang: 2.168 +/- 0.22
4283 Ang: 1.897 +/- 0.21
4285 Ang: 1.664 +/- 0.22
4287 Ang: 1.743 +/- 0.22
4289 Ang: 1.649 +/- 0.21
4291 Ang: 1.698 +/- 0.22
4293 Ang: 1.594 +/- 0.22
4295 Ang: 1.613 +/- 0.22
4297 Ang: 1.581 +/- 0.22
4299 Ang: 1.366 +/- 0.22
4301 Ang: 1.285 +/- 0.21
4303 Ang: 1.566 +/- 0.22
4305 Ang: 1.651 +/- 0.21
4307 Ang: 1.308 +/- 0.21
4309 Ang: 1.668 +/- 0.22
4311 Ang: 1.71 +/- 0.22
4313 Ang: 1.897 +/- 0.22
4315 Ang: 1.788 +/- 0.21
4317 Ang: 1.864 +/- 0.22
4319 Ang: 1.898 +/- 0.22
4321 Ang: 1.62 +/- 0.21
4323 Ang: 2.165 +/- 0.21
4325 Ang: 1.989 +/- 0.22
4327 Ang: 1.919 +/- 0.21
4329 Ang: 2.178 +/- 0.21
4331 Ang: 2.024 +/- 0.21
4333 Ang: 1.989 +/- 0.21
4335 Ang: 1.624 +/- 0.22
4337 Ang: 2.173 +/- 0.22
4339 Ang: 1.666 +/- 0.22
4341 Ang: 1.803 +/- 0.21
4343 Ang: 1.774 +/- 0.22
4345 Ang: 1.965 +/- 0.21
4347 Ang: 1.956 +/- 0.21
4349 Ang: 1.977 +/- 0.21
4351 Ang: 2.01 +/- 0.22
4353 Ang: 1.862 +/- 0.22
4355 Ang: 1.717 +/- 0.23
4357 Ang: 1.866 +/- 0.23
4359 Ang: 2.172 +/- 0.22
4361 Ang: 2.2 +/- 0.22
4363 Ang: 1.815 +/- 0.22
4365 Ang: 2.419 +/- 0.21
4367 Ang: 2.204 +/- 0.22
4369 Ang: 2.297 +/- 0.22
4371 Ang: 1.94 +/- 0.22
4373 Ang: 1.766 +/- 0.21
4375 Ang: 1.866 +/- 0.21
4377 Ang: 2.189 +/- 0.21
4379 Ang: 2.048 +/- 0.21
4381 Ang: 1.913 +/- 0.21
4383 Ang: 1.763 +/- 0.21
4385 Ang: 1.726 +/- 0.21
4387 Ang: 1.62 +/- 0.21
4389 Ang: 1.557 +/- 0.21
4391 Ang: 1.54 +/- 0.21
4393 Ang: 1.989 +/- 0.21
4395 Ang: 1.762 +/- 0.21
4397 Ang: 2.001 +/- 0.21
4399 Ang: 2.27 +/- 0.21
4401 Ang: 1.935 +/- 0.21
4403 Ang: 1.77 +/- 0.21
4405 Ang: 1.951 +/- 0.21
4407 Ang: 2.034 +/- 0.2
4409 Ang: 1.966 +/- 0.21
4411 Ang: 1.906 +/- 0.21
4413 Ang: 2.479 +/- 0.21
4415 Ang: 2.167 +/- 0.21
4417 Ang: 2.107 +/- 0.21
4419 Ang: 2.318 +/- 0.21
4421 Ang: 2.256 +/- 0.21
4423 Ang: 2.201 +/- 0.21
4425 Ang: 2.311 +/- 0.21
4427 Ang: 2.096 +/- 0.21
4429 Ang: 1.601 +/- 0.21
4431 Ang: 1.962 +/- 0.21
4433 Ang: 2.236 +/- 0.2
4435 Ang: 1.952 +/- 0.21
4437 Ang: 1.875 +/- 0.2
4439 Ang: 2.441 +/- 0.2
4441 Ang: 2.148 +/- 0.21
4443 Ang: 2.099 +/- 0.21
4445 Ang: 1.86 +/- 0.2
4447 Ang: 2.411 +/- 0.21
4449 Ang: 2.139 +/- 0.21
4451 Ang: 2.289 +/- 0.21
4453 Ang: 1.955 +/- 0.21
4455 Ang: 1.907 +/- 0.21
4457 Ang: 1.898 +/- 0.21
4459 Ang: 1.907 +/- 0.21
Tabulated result 0.7 Ang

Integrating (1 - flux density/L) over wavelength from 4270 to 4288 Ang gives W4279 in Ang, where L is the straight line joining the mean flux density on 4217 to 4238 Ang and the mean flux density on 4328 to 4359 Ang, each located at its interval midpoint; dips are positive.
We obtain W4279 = 1.6 Ang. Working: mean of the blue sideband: 1.77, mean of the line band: 1.67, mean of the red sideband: 1.91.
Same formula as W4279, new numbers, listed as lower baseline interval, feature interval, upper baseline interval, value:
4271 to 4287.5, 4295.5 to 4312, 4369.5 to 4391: 1.84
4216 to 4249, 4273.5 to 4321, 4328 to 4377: 5.96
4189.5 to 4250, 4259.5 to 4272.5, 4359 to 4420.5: -0.58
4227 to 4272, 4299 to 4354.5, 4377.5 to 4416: 1.62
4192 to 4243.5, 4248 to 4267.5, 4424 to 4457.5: 0.59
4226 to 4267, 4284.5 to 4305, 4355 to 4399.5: 3.15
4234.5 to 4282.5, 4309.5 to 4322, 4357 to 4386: 0.67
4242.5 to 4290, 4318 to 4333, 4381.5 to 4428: -0.99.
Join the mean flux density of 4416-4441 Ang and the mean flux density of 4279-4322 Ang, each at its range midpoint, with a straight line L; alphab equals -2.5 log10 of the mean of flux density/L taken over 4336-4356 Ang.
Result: -0.04 mag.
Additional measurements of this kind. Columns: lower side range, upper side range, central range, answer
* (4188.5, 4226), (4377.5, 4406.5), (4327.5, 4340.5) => -0.076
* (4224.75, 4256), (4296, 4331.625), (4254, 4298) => 0.017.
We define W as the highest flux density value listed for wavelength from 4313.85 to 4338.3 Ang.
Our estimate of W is 2.178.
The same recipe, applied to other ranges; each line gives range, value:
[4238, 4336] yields 2.258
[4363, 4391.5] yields 2.419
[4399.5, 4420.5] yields 2.479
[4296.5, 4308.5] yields 1.651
